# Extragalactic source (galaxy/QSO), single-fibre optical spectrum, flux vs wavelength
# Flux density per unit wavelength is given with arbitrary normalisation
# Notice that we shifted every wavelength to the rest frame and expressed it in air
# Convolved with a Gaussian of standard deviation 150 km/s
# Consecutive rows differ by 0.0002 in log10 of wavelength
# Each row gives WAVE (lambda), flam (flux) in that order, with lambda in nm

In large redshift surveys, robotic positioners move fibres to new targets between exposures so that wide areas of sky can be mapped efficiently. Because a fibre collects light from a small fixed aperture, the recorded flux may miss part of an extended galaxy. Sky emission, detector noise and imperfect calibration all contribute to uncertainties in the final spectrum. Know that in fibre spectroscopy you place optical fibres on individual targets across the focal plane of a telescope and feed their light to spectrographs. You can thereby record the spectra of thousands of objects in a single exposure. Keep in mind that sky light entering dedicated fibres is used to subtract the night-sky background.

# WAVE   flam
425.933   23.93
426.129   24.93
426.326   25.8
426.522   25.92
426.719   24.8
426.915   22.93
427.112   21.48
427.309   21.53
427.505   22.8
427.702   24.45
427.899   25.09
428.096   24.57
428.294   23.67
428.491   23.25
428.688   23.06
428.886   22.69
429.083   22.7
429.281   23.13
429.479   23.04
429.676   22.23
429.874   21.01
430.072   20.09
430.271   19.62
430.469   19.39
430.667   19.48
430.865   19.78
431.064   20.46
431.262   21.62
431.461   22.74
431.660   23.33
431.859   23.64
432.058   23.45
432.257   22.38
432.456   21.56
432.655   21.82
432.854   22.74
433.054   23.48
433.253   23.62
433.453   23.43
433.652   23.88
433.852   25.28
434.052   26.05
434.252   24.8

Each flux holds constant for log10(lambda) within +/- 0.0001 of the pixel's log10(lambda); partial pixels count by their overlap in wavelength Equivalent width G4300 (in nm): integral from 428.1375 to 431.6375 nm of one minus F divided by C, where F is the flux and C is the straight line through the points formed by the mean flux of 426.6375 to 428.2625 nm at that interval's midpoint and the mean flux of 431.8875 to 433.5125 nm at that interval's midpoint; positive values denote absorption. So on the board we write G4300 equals 0.218 nm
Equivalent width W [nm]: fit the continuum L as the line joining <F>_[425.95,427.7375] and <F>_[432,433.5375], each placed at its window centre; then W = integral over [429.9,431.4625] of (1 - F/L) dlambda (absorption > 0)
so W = 0.19 nm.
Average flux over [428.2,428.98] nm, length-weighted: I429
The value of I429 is 23.2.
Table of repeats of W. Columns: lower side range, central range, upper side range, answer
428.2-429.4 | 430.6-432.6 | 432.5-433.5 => 0.095 nm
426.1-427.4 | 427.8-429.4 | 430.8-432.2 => -0.021 nm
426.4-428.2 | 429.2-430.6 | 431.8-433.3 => 0.128 nm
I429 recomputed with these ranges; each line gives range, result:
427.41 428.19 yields 24.2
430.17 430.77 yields 19.5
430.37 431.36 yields 20.2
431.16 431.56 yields 22.2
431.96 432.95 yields 22.4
